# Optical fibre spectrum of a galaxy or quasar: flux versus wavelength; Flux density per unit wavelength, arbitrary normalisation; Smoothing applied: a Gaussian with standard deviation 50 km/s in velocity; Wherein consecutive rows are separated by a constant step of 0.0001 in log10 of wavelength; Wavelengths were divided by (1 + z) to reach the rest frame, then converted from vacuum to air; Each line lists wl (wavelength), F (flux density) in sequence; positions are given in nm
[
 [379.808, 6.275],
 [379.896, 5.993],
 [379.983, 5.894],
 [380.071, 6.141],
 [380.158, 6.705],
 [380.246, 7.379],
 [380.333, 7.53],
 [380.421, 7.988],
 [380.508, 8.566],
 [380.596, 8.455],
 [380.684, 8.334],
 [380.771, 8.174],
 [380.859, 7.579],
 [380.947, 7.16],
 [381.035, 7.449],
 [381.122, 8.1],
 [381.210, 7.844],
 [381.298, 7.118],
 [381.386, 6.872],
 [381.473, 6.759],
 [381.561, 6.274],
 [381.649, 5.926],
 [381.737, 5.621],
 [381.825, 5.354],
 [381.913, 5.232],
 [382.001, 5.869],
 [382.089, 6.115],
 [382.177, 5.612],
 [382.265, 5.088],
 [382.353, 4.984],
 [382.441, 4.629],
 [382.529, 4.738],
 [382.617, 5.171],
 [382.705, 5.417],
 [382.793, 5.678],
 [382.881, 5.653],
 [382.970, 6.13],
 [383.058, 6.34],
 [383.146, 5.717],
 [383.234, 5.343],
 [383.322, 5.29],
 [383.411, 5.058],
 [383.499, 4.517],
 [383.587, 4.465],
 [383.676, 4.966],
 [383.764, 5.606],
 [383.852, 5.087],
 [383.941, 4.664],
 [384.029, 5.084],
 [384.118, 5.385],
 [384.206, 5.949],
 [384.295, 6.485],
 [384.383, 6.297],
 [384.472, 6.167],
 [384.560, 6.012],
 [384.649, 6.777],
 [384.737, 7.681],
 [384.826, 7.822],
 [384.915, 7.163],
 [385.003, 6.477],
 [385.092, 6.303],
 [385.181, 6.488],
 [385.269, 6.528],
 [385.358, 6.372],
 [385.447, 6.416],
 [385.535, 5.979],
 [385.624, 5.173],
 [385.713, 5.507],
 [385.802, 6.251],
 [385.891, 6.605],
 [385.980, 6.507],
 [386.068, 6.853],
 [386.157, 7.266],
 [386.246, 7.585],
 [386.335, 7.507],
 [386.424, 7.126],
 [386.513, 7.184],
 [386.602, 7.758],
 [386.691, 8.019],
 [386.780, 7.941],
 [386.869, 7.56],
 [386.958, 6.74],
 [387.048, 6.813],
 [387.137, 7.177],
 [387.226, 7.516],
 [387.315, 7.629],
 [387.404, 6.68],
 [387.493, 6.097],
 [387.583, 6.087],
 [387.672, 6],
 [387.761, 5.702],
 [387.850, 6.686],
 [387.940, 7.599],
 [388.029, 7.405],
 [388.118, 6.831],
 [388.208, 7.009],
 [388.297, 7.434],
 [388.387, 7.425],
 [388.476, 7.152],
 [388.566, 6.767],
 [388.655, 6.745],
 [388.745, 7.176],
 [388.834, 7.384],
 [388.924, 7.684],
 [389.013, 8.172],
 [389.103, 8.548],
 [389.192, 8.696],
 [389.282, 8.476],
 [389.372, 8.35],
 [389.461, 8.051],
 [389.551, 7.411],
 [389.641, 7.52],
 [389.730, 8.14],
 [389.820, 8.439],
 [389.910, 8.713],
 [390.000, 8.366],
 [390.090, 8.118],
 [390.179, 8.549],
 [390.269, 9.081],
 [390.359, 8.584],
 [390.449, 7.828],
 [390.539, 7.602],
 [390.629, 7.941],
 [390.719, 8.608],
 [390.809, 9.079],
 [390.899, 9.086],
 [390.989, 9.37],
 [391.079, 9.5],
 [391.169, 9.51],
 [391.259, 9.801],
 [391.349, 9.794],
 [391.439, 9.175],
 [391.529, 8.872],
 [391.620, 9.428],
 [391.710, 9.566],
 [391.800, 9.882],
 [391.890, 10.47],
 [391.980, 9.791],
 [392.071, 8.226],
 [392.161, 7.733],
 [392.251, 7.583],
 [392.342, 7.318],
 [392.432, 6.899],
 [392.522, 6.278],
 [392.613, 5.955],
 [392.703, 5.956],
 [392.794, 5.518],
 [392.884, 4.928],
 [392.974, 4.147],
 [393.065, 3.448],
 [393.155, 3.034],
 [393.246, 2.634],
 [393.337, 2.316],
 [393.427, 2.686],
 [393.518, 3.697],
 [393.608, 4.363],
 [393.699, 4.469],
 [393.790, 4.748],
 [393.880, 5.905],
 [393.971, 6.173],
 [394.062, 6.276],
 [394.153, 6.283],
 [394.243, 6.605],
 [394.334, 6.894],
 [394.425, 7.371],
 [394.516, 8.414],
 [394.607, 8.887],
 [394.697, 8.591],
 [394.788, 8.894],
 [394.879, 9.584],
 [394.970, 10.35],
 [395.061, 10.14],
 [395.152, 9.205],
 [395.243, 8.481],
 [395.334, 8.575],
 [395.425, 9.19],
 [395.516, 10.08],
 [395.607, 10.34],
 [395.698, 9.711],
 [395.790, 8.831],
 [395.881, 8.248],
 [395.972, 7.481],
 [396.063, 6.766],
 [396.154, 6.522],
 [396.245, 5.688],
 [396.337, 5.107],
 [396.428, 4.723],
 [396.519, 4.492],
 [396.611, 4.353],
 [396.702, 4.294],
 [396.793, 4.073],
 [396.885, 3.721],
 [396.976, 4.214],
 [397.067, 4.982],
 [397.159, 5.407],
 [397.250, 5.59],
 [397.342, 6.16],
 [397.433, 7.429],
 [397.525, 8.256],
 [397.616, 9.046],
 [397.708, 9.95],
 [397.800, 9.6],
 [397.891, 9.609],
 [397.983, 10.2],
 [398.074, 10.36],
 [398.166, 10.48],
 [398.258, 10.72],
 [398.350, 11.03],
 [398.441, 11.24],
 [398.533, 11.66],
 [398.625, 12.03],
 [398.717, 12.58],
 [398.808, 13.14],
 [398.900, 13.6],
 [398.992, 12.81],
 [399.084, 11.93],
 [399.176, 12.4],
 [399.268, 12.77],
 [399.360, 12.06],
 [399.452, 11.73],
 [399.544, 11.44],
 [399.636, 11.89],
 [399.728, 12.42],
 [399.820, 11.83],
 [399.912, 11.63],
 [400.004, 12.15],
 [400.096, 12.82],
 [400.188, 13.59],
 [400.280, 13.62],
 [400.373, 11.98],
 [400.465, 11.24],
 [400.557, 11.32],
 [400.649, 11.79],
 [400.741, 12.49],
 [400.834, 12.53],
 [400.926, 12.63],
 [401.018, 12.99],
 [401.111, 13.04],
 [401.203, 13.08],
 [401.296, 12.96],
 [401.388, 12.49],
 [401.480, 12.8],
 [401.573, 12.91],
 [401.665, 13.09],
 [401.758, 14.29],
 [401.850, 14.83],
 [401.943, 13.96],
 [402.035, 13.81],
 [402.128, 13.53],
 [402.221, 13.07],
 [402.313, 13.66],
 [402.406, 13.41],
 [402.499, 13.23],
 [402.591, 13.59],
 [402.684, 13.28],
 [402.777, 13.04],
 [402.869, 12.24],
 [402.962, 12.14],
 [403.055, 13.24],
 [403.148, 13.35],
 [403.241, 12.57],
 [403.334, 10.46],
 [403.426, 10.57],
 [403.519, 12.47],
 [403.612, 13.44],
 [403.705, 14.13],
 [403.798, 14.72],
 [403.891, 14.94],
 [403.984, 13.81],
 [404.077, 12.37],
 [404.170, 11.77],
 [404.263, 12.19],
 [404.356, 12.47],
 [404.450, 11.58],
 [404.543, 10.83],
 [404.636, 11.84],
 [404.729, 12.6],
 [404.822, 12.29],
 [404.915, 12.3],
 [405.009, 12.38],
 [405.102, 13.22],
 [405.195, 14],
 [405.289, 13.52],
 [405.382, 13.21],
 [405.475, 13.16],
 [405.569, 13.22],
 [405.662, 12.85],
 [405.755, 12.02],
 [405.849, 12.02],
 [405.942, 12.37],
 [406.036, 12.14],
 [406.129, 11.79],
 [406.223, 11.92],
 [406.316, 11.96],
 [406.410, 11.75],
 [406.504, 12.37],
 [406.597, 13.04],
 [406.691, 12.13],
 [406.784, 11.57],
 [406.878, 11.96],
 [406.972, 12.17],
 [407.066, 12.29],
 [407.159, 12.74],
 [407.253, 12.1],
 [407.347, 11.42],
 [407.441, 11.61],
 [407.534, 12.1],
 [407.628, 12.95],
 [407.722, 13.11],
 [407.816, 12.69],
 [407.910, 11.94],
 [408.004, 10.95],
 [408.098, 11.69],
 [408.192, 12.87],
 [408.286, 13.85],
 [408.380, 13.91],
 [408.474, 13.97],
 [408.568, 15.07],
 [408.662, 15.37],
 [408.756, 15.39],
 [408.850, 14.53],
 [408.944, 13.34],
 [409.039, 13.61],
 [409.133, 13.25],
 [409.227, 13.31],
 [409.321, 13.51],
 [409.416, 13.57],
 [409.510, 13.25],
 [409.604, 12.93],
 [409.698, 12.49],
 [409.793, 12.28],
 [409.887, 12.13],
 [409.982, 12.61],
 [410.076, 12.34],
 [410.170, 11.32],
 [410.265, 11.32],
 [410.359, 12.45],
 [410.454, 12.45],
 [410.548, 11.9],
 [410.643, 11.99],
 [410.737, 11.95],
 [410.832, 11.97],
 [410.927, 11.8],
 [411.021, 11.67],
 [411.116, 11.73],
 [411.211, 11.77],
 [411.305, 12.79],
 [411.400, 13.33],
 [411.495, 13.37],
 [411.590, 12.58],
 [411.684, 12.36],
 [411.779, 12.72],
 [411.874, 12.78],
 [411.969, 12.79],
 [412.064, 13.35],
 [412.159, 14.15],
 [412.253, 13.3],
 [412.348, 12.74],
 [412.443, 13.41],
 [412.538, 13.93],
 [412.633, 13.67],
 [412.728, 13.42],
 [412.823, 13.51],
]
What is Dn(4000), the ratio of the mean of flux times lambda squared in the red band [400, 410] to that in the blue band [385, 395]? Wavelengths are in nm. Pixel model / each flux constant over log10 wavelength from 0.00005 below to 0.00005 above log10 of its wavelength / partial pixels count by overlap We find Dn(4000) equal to 1.9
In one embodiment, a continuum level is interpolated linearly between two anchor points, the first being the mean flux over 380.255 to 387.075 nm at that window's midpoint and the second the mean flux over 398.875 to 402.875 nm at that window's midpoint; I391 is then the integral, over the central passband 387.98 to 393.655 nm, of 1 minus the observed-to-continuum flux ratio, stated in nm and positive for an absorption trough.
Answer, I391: 0.94 nm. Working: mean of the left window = 6.4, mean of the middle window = 7.46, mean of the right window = 12.8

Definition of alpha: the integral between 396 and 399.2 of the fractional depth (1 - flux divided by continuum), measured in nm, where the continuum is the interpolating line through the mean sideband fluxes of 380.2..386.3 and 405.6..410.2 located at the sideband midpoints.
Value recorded 0.55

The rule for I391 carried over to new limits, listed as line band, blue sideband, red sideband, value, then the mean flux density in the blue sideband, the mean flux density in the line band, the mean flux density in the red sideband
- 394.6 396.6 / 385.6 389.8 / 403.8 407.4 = 0.294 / 7.21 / 8.09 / 12.5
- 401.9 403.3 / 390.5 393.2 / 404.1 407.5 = -0.238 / 7.82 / 13.2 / 12.3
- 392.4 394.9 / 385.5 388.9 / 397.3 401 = 0.983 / 6.92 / 5.71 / 11.4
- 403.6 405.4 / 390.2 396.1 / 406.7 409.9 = -0.198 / 7.58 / 12.9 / 12.9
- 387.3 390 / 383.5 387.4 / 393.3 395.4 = -0.299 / 6.51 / 7.41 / 6.95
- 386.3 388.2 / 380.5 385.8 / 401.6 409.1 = 0.081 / 6.13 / 7.05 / 12.8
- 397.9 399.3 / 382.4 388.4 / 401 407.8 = -0.123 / 6.34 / 11.7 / 12.7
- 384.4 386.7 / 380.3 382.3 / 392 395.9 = 0.058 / 6.92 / 6.73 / 6.87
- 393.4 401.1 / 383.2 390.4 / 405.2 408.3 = 0.608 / 6.9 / 9.09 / 12.4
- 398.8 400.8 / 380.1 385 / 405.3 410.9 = -0.326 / 6.24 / 12.3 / 12.7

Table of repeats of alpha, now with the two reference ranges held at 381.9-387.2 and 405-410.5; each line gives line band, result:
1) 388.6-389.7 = -0.06 nm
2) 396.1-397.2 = 0.55 nm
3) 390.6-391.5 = -0.14 nm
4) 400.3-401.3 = -0.15 nm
